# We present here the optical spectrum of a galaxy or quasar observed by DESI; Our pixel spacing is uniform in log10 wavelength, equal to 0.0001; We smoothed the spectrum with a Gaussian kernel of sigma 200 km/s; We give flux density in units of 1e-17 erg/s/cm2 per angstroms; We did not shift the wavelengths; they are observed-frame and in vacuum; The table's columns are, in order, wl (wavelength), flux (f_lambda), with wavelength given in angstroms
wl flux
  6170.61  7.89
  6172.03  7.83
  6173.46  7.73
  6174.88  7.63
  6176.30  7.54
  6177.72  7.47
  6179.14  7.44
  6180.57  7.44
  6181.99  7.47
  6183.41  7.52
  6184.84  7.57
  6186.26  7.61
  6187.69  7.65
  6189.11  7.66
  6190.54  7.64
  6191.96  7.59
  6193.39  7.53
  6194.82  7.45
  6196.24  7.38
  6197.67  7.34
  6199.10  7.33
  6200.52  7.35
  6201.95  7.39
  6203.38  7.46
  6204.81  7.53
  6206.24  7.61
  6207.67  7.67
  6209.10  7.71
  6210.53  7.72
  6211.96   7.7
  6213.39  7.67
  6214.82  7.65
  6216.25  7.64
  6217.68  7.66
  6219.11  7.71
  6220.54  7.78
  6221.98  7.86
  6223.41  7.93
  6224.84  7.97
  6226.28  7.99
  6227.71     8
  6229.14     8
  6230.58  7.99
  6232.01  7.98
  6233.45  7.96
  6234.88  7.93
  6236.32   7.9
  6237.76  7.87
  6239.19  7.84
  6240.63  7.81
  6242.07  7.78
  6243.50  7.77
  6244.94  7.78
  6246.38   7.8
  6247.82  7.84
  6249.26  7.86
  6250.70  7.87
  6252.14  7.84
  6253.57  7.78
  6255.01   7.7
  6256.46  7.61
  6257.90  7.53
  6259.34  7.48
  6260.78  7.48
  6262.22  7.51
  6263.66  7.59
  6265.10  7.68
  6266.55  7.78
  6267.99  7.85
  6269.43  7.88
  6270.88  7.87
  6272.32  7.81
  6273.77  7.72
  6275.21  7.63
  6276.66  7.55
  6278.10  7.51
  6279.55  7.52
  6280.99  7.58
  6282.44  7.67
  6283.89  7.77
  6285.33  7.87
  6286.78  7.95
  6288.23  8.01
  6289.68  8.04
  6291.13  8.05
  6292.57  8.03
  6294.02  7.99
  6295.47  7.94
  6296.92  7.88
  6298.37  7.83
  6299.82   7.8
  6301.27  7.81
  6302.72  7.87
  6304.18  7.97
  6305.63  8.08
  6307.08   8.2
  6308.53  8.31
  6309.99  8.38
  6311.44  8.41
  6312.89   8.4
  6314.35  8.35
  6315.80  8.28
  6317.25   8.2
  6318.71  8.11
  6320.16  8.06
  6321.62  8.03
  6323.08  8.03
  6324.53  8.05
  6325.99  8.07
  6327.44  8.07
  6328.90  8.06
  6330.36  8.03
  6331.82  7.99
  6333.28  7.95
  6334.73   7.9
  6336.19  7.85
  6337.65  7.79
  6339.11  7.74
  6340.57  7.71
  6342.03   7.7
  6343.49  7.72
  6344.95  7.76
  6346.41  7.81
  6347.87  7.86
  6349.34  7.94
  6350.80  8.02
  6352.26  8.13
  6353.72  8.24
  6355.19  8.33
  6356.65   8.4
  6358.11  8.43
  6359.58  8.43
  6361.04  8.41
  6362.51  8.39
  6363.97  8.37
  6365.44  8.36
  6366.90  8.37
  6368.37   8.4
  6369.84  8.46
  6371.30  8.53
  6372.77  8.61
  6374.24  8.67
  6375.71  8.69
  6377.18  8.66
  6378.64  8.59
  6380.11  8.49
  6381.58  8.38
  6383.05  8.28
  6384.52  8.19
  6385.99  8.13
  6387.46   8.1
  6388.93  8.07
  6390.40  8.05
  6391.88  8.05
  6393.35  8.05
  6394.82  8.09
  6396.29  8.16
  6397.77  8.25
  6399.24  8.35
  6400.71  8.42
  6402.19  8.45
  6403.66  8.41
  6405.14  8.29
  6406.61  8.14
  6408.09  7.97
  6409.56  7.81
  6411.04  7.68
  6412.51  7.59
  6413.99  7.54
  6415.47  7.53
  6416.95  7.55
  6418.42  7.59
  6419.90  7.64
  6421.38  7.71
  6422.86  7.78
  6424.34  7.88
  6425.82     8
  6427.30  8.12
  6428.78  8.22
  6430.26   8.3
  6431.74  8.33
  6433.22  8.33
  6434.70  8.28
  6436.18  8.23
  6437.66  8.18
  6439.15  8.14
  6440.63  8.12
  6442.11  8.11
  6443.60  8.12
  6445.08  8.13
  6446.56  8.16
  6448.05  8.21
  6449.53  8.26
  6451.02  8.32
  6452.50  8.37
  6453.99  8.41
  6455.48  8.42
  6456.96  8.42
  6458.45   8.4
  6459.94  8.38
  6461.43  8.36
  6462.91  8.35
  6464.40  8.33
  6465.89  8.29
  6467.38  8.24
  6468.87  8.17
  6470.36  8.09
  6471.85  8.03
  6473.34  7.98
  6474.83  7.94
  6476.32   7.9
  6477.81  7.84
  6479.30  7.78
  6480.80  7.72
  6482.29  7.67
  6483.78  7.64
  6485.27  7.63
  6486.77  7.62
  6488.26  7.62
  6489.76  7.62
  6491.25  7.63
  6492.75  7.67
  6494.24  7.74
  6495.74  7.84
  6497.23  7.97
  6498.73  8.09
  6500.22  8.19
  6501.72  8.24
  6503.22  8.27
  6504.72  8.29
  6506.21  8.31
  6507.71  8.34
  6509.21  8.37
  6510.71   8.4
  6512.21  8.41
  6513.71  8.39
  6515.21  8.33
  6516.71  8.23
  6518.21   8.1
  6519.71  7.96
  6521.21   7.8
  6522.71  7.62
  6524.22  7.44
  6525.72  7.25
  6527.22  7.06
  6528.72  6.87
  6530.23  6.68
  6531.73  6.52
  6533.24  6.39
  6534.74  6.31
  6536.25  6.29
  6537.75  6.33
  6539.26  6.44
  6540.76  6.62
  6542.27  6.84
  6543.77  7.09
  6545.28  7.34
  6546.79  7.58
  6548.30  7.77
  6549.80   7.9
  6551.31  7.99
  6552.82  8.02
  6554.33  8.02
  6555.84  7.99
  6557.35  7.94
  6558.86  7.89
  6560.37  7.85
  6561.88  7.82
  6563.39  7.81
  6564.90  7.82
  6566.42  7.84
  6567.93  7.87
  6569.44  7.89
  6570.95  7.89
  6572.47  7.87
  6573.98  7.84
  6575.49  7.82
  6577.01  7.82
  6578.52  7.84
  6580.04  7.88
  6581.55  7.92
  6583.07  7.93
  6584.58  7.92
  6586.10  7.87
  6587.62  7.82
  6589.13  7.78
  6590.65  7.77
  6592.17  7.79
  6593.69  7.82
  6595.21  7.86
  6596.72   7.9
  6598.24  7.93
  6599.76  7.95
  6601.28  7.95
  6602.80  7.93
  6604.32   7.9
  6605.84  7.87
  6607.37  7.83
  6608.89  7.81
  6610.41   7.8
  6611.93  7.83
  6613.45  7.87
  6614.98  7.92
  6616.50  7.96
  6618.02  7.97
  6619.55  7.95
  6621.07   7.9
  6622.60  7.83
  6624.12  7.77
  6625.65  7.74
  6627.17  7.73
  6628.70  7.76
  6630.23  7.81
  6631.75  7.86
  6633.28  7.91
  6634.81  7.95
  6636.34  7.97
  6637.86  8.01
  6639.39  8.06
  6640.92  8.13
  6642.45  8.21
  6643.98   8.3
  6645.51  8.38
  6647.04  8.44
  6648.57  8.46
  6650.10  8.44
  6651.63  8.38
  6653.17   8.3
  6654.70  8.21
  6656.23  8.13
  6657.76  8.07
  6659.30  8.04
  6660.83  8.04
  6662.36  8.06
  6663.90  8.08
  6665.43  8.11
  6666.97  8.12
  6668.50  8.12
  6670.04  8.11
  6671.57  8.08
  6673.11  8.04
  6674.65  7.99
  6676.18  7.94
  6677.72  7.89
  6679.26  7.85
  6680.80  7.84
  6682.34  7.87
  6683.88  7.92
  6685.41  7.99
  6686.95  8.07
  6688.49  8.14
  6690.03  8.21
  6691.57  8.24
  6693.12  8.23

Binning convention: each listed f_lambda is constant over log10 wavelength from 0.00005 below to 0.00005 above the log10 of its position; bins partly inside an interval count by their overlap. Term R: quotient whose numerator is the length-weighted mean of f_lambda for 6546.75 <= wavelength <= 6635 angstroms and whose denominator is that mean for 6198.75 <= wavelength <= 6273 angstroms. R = 1.02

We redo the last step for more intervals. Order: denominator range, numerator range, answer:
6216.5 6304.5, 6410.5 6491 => 1.03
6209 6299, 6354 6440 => 1.05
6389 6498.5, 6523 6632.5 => 0.95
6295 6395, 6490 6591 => 0.94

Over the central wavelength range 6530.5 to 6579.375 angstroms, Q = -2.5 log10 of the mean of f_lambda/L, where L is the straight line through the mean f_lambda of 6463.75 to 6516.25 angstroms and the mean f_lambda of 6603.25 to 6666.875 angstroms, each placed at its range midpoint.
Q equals 0.08 mag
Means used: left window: 8.02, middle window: 7.47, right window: 8.02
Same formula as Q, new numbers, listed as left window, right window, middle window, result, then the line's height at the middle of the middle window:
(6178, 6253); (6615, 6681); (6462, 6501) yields 0.000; 7.91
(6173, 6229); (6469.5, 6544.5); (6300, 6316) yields -0.075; 7.62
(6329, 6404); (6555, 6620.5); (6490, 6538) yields 0.042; 7.98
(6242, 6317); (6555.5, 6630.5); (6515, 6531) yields 0.044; 7.86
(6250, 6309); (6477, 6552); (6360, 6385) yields -0.100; 7.72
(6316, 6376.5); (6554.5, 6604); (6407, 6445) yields 0.013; 8.05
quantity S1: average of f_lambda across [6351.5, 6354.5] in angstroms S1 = 8.18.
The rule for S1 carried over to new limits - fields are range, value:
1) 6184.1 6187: 7.57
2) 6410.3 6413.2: 7.65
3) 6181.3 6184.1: 7.5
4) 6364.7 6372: 8.42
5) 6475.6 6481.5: 7.8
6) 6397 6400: 8.3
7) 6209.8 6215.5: 7.69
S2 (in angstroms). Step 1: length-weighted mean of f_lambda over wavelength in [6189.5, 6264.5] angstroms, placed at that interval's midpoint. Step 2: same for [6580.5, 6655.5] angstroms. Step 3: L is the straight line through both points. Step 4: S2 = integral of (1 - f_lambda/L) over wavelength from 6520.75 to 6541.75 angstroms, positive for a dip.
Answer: 2.9 angstroms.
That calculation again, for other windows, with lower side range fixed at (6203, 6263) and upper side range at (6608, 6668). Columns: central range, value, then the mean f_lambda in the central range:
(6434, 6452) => -0.6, 8.19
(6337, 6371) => -1.2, 8.13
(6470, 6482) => 0.0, 7.89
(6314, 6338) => -0.7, 8.05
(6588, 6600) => 0.2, 7.85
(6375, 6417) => -1.4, 8.15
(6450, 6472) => -1.1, 8.31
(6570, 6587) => 0.3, 7.87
